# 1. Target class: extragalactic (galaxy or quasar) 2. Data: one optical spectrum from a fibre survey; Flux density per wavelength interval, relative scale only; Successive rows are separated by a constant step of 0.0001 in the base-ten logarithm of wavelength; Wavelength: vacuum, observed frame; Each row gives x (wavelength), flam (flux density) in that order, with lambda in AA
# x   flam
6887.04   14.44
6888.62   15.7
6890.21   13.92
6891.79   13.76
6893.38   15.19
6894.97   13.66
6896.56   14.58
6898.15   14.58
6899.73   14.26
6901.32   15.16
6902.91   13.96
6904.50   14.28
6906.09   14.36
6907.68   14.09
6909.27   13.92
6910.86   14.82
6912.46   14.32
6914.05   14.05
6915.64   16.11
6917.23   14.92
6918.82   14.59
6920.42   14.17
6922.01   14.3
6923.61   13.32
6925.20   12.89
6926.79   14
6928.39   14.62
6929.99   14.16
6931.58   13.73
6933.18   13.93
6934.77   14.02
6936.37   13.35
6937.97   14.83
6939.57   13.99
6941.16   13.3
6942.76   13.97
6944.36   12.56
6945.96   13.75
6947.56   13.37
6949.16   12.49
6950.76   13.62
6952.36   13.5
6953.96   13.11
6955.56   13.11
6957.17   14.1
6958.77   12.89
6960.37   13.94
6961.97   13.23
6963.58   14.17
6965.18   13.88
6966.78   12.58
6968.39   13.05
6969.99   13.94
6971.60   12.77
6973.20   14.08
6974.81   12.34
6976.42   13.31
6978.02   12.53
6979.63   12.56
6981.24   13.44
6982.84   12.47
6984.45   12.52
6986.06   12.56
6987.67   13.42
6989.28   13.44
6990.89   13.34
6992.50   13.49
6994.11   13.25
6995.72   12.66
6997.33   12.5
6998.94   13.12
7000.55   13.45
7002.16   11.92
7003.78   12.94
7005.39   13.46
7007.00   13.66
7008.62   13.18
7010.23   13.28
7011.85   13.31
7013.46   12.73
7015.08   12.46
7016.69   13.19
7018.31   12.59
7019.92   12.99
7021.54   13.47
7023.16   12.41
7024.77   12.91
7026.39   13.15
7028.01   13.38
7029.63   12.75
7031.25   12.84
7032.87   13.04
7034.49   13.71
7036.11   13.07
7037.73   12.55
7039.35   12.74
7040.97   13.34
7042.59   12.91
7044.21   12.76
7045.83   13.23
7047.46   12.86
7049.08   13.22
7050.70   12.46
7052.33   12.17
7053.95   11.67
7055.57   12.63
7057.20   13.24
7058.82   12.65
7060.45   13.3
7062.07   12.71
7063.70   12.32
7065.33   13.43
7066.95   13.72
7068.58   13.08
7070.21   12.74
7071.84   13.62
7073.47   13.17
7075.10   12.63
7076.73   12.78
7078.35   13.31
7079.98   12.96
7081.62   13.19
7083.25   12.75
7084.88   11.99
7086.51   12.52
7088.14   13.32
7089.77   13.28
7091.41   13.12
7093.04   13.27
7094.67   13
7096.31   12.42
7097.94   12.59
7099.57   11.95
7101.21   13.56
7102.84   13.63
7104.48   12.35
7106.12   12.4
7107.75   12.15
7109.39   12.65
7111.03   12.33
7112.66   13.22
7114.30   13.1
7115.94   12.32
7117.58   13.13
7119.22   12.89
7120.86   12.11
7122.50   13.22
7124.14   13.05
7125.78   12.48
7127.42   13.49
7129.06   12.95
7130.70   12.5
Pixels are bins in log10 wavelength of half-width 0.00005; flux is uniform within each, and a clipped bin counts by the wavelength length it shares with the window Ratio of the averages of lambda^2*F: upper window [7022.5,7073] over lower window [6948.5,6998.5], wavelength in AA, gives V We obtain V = 1.0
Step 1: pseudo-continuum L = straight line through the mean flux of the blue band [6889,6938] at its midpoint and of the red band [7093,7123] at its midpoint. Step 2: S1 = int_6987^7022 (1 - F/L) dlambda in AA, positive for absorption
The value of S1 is 1.2 AA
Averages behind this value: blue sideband 14.3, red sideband 12.7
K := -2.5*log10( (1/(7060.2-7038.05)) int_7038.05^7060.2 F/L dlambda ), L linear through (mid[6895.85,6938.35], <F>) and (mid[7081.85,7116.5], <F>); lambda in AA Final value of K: 0.03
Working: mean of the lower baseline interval 14.3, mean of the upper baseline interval 12.8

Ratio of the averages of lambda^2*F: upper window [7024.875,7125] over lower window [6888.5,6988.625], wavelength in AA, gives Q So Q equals 0.97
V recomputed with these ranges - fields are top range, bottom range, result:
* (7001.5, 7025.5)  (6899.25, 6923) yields 0.92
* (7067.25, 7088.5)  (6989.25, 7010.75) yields 1.01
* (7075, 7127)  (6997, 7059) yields 1.01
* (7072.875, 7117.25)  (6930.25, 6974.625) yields 0.99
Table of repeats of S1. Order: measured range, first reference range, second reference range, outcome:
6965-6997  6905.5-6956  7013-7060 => 0.9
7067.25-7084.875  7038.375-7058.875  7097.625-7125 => -0.3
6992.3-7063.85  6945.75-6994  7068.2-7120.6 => 0.7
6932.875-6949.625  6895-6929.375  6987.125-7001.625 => 0.4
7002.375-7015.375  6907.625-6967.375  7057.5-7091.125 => 0.3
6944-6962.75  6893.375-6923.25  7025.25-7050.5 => 0.8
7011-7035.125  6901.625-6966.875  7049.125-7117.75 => 0.5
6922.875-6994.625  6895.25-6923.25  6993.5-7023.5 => 1.7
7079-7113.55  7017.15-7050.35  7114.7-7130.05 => 0.3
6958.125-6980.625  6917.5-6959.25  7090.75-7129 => 0.5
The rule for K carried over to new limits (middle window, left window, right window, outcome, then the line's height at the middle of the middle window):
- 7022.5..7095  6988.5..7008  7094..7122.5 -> 0.00 mag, 12.9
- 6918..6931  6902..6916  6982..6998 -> 0.01 mag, 14.1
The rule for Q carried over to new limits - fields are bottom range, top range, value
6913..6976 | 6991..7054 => 0.97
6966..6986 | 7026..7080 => 1.02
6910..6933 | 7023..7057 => 0.93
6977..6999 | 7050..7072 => 1.01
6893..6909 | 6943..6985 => 0.94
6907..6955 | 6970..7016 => 0.95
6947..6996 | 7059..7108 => 1.01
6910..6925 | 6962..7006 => 0.92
